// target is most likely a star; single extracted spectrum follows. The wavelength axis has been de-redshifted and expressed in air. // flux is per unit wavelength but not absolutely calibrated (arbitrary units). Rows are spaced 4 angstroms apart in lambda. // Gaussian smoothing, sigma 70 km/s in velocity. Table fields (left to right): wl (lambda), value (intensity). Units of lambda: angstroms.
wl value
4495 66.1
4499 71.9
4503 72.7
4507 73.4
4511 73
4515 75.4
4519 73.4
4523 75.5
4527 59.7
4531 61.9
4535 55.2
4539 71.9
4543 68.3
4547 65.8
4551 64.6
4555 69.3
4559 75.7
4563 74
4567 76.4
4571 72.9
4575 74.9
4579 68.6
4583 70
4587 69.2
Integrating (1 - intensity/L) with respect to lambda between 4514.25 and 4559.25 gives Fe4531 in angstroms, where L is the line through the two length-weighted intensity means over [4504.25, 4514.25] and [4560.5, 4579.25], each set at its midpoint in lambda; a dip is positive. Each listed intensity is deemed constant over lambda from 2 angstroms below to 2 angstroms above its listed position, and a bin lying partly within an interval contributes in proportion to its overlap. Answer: 3.7 angstroms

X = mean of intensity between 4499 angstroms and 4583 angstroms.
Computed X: 70.2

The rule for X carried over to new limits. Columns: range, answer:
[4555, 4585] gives 73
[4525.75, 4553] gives 64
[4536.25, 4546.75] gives 68.3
